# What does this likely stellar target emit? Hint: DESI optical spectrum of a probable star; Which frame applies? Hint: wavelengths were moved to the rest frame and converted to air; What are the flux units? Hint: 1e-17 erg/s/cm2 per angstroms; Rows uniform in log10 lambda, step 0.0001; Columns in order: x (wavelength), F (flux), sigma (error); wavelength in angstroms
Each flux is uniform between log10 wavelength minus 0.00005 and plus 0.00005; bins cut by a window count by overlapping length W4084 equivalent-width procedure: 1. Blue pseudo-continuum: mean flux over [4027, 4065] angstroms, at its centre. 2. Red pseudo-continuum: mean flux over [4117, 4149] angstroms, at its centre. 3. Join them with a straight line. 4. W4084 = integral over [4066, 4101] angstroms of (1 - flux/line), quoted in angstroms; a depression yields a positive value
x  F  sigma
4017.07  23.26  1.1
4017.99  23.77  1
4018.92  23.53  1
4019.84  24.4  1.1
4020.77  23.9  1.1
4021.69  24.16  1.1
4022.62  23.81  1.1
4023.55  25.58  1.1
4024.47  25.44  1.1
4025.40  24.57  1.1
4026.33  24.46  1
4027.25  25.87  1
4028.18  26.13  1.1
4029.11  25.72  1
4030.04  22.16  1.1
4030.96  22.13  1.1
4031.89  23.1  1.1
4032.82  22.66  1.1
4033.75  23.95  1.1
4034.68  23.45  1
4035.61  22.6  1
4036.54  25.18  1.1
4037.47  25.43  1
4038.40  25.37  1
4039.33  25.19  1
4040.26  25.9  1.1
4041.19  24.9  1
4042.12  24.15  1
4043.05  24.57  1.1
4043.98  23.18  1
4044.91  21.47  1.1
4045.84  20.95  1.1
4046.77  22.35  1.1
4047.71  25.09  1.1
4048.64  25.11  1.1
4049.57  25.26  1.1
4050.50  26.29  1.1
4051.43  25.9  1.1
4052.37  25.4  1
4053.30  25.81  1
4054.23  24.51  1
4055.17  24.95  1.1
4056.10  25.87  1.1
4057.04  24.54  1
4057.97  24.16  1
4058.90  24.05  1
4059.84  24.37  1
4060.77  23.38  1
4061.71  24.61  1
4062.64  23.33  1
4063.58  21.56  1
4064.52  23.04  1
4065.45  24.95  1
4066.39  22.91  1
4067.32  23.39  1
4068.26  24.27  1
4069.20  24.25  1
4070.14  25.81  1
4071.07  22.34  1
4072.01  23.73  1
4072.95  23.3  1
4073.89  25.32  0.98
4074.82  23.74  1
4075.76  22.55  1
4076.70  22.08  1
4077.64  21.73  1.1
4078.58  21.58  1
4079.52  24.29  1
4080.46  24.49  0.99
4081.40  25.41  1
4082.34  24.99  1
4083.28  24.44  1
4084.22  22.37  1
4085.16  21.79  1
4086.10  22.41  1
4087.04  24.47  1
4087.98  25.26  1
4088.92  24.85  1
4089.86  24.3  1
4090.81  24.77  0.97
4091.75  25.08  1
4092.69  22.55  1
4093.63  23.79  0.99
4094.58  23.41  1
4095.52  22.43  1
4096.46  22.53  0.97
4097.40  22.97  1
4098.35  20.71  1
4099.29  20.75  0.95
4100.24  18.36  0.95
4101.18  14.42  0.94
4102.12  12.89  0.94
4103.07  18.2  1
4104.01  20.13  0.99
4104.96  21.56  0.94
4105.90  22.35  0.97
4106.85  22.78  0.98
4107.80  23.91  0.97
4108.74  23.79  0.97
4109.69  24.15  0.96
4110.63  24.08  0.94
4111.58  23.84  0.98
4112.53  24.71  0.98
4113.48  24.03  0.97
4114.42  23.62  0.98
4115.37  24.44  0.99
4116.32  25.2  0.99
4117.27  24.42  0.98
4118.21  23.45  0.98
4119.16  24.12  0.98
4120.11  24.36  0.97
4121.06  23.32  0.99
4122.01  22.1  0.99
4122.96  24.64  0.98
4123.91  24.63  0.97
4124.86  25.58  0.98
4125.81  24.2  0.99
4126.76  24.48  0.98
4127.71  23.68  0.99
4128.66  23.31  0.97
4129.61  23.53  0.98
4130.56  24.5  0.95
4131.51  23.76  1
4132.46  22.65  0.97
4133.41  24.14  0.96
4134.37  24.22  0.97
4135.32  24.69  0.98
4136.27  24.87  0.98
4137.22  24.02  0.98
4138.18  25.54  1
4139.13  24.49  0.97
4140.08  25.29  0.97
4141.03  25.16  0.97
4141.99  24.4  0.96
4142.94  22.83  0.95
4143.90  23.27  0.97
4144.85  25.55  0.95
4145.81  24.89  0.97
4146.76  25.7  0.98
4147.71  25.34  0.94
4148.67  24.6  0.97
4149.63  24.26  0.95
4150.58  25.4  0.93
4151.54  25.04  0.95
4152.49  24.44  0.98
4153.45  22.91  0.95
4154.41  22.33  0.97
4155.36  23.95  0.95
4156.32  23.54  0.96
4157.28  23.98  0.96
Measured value 1.4 angstroms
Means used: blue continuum 24.2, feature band 23.3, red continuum 24.3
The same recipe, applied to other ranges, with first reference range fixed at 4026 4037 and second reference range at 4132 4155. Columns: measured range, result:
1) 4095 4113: 2.2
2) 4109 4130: 0.2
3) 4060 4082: 0.5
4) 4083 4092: 0.1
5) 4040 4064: -0.3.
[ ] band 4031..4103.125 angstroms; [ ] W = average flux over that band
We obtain 23.5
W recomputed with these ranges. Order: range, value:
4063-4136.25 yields 23.2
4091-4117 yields 22.1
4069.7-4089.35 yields 23.7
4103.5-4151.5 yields 24.1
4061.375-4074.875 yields 23.8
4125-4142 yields 24.3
